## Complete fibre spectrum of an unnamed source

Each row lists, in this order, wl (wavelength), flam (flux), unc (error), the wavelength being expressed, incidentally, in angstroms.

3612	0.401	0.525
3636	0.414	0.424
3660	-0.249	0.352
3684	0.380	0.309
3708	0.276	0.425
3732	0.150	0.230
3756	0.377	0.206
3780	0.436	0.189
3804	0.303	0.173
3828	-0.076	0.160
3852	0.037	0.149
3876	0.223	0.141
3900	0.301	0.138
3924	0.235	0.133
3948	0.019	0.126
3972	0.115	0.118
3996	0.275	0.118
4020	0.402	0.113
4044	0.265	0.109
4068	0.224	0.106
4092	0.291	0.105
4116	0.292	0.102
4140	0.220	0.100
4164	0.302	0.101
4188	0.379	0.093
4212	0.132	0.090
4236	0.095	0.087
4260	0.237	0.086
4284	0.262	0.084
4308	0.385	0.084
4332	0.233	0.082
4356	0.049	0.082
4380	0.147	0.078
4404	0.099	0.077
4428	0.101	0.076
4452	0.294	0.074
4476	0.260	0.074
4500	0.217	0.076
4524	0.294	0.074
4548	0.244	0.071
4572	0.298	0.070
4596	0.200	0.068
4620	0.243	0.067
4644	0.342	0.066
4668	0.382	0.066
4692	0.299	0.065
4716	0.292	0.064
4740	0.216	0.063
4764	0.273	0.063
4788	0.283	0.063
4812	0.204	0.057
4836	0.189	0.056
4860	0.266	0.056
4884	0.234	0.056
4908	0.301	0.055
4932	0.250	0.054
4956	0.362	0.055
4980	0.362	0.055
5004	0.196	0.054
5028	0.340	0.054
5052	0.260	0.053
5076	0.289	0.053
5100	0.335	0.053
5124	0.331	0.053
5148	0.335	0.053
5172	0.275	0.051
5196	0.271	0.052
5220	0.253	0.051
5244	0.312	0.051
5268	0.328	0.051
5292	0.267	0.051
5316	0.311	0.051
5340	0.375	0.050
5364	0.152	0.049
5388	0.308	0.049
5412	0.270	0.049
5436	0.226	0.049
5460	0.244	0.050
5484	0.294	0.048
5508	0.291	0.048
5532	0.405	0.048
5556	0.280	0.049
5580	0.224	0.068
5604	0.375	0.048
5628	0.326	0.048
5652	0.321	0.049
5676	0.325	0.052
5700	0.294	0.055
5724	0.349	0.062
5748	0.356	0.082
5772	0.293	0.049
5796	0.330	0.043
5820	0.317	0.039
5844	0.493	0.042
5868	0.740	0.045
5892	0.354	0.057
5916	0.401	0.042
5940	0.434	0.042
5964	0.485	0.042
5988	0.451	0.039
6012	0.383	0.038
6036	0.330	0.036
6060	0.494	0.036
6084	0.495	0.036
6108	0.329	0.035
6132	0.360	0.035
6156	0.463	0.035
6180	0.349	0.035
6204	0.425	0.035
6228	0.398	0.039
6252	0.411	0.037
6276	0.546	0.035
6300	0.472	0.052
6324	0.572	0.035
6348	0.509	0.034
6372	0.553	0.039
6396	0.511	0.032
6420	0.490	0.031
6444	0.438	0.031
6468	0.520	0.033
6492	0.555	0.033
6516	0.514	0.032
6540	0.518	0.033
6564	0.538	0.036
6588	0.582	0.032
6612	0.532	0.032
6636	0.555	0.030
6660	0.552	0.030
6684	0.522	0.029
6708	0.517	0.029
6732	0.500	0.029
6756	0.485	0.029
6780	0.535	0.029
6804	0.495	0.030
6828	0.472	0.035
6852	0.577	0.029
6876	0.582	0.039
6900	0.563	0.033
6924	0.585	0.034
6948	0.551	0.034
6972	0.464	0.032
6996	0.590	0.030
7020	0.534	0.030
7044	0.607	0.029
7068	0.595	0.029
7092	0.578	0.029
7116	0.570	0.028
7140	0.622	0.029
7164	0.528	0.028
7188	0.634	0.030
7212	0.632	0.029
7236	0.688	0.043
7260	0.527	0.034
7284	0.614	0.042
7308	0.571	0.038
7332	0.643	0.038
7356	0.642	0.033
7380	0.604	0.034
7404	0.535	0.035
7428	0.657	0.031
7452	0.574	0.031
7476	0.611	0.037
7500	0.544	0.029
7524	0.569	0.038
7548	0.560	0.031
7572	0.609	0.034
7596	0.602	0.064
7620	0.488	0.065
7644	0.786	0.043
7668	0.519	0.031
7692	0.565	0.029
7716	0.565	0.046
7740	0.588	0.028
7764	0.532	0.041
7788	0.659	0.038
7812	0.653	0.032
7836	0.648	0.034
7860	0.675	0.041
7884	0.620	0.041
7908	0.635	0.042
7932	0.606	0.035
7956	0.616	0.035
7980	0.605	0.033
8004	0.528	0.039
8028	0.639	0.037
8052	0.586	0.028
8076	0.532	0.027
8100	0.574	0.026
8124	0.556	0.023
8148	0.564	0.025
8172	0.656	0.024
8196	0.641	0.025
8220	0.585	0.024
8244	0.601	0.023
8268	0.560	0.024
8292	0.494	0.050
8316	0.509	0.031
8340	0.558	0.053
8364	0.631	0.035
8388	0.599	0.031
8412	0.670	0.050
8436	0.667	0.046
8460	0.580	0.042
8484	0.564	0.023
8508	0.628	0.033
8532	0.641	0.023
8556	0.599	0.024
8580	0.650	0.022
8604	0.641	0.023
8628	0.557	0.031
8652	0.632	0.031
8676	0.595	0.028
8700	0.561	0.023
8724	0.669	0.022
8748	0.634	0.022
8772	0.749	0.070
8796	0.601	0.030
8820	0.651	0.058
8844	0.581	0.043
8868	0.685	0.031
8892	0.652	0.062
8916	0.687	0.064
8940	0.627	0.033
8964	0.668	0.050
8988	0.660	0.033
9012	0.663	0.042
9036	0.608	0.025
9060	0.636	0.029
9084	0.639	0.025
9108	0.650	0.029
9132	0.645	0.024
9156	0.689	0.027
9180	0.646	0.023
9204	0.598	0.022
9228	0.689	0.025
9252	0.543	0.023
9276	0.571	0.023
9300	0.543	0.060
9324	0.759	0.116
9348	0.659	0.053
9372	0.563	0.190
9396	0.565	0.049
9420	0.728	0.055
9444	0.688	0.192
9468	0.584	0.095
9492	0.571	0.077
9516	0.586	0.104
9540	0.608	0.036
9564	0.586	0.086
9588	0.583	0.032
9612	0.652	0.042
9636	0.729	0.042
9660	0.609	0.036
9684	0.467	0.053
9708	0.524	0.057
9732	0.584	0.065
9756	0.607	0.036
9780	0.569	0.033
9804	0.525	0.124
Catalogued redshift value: 0.571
